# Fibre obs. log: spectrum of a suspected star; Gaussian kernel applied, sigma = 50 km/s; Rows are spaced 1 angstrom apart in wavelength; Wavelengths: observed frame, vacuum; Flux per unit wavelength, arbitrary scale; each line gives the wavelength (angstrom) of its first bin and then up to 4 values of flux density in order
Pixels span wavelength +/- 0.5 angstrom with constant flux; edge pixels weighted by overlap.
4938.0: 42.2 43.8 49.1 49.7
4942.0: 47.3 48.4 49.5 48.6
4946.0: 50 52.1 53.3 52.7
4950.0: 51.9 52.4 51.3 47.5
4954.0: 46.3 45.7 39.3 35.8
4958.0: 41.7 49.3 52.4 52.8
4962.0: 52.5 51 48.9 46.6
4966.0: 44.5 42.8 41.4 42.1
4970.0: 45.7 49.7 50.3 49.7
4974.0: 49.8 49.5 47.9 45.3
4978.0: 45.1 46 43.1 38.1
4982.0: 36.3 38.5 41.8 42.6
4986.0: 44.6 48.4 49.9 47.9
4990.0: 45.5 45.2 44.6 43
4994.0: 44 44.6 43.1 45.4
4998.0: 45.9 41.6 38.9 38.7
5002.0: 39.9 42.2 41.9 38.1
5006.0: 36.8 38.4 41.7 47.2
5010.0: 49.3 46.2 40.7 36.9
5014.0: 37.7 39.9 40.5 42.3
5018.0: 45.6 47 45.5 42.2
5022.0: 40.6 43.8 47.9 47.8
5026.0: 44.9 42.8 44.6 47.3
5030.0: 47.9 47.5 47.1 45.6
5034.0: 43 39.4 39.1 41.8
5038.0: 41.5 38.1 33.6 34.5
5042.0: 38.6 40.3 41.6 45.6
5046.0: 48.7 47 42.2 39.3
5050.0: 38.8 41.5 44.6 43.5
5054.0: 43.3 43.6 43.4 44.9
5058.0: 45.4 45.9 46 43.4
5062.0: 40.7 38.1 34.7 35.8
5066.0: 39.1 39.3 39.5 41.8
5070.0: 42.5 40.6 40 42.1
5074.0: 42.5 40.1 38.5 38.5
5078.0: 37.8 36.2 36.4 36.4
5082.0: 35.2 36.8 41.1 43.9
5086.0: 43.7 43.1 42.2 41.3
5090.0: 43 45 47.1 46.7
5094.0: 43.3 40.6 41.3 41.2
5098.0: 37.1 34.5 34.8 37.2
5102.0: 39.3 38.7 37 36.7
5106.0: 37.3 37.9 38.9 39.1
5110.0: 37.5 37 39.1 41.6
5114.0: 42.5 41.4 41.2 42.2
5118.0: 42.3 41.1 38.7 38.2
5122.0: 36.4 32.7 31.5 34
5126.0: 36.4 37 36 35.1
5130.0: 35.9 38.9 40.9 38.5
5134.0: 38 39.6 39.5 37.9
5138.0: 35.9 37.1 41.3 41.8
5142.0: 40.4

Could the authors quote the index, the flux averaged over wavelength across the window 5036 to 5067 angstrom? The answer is 41.4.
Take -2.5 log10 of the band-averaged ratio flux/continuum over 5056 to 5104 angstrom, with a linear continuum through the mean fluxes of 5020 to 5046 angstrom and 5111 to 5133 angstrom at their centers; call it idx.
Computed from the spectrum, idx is 0.00 mag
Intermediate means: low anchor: 42.9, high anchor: 38.2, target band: 40.5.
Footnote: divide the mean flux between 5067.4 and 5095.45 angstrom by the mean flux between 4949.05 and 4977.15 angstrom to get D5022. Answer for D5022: 0.9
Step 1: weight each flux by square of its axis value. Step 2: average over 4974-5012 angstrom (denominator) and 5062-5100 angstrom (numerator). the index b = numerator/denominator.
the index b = 0.96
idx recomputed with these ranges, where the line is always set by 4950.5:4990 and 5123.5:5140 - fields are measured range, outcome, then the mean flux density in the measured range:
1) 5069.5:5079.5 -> 0.011 mag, 39.9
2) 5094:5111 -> 0.016 mag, 38.2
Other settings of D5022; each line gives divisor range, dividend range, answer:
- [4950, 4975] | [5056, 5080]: 0.86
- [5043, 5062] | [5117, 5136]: 0.86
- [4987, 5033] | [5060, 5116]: 0.91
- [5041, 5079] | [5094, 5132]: 0.92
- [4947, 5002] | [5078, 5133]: 0.85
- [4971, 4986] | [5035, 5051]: 0.91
